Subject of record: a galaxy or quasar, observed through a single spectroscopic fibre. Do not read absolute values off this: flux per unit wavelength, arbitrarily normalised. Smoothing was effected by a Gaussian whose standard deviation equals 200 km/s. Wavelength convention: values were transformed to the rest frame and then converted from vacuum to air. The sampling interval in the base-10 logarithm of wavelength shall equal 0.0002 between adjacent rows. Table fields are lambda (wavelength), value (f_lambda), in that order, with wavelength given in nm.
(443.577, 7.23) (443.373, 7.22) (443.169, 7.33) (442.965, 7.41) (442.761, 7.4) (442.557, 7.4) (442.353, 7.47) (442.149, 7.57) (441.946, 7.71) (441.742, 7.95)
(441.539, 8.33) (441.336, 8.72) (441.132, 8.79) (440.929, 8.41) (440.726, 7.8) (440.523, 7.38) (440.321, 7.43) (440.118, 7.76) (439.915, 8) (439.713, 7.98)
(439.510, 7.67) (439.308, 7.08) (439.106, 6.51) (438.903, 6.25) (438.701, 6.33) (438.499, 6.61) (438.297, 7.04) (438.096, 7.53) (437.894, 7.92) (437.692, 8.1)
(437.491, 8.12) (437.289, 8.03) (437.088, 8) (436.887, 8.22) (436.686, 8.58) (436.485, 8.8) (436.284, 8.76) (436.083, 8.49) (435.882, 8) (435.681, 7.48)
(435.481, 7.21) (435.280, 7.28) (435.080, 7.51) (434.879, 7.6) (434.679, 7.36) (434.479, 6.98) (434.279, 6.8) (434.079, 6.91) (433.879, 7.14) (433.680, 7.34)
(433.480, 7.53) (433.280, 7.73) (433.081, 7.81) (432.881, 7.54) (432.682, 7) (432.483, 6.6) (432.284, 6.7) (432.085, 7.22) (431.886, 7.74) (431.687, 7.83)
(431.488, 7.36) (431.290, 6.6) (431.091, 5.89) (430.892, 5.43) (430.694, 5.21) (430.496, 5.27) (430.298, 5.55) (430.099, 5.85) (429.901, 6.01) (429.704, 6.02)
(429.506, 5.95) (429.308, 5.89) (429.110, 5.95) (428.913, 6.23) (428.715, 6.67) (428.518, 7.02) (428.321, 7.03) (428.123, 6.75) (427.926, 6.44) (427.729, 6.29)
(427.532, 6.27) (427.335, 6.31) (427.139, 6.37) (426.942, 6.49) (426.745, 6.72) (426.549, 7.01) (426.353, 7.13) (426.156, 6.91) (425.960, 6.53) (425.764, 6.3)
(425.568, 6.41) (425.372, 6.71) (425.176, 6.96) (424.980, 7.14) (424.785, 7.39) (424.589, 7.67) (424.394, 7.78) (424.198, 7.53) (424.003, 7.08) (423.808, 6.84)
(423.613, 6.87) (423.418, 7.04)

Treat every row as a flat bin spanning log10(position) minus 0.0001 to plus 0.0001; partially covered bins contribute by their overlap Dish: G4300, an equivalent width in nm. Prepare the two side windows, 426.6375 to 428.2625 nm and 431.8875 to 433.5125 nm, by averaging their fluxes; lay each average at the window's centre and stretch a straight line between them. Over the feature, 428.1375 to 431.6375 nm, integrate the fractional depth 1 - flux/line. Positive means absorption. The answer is 0.35 nm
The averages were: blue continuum 6.47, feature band 6.15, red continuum 7.28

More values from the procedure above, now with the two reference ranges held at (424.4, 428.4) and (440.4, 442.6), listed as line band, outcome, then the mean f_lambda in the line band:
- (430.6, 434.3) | 0.14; 6.97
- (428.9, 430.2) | 0.19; 5.97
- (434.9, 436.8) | -0.12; 7.99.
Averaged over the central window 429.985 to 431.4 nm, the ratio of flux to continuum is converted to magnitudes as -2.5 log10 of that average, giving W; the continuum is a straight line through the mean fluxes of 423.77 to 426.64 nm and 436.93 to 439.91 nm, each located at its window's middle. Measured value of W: 0.25 mag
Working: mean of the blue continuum 7.03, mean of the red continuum 7.41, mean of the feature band 5.7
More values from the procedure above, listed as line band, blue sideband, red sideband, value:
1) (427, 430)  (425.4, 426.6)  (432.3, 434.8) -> 0.09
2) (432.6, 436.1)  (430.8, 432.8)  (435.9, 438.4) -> 0.01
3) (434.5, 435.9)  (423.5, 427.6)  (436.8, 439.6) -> -0.02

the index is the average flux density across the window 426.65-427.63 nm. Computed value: 6.43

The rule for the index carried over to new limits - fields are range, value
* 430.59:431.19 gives 5.51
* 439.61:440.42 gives 7.79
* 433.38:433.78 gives 7.44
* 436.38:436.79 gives 8.69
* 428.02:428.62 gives 6.93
